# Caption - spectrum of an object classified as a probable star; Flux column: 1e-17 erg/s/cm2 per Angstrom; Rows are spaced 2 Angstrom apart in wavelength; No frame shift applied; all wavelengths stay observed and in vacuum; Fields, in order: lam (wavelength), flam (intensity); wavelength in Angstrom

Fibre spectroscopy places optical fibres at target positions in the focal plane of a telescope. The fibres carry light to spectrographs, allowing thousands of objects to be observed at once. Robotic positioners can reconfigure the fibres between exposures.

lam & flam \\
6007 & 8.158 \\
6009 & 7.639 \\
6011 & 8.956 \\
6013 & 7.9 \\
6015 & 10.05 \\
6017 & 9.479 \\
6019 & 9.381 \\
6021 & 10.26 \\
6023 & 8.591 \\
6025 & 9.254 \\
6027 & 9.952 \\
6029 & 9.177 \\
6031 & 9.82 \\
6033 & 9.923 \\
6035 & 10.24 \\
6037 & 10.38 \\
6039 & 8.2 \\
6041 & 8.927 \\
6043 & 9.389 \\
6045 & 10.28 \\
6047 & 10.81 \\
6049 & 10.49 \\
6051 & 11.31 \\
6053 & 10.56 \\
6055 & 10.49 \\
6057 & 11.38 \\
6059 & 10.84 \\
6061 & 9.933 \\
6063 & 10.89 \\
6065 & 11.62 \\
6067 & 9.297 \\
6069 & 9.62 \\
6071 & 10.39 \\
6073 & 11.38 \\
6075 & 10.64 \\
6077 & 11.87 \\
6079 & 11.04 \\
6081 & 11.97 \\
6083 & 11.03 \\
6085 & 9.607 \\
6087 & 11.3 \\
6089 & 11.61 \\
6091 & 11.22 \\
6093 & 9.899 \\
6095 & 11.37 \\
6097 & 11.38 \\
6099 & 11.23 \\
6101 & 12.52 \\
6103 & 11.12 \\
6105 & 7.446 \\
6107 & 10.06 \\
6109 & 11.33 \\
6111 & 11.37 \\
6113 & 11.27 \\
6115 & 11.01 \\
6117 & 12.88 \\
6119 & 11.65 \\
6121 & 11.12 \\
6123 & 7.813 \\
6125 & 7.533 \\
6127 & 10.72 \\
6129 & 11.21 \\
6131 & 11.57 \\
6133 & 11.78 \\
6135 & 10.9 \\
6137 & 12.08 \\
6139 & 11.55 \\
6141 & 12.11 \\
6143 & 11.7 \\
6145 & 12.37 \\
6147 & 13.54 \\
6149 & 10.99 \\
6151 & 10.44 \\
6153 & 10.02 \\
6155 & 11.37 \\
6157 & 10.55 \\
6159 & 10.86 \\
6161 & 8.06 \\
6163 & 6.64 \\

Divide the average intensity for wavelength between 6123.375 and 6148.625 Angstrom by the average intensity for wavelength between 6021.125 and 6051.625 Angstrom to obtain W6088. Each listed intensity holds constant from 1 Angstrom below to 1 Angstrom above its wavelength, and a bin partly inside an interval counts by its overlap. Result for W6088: 1.16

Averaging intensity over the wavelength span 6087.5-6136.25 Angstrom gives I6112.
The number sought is 10.8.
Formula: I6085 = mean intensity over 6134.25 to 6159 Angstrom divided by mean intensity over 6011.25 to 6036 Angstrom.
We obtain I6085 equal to 1.2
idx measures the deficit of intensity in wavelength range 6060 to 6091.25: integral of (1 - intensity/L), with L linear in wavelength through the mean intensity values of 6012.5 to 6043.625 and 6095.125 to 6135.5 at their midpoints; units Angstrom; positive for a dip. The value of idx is -1.9 Angstrom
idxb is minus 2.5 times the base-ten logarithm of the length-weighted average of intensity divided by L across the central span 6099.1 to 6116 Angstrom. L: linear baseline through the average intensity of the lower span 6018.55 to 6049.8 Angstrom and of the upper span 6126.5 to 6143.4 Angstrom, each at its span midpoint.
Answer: 0.02 mag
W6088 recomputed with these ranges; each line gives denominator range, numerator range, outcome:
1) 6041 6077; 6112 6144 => 1.05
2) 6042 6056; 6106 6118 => 1.08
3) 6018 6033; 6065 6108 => 1.13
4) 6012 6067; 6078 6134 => 1.09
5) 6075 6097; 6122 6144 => 0.98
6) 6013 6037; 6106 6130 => 1.11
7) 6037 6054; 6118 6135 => 1.04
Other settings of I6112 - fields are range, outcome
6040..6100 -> 10.7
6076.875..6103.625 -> 11.2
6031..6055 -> 10.1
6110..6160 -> 11.1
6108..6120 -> 11.6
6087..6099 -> 11.1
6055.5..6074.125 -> 10.6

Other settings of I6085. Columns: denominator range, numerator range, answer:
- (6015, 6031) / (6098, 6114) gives 1.14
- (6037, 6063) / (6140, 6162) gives 1.08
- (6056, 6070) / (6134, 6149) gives 1.14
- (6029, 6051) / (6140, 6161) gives 1.14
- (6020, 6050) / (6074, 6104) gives 1.15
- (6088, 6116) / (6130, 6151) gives 1.08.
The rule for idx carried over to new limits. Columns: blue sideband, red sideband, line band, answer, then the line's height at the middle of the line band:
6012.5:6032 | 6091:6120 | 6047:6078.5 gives -1.6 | 10.2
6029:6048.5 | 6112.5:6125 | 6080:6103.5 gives -1.9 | 10.4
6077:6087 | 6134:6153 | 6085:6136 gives 2.2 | 11.3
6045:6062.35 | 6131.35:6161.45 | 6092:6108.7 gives 0.5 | 11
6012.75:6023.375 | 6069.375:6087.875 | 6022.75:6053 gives 0.3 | 9.93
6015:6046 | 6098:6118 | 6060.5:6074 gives -0.3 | 10.3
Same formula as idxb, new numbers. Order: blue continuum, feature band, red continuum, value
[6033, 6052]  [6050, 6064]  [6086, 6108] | -0.06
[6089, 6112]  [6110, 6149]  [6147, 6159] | -0.04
